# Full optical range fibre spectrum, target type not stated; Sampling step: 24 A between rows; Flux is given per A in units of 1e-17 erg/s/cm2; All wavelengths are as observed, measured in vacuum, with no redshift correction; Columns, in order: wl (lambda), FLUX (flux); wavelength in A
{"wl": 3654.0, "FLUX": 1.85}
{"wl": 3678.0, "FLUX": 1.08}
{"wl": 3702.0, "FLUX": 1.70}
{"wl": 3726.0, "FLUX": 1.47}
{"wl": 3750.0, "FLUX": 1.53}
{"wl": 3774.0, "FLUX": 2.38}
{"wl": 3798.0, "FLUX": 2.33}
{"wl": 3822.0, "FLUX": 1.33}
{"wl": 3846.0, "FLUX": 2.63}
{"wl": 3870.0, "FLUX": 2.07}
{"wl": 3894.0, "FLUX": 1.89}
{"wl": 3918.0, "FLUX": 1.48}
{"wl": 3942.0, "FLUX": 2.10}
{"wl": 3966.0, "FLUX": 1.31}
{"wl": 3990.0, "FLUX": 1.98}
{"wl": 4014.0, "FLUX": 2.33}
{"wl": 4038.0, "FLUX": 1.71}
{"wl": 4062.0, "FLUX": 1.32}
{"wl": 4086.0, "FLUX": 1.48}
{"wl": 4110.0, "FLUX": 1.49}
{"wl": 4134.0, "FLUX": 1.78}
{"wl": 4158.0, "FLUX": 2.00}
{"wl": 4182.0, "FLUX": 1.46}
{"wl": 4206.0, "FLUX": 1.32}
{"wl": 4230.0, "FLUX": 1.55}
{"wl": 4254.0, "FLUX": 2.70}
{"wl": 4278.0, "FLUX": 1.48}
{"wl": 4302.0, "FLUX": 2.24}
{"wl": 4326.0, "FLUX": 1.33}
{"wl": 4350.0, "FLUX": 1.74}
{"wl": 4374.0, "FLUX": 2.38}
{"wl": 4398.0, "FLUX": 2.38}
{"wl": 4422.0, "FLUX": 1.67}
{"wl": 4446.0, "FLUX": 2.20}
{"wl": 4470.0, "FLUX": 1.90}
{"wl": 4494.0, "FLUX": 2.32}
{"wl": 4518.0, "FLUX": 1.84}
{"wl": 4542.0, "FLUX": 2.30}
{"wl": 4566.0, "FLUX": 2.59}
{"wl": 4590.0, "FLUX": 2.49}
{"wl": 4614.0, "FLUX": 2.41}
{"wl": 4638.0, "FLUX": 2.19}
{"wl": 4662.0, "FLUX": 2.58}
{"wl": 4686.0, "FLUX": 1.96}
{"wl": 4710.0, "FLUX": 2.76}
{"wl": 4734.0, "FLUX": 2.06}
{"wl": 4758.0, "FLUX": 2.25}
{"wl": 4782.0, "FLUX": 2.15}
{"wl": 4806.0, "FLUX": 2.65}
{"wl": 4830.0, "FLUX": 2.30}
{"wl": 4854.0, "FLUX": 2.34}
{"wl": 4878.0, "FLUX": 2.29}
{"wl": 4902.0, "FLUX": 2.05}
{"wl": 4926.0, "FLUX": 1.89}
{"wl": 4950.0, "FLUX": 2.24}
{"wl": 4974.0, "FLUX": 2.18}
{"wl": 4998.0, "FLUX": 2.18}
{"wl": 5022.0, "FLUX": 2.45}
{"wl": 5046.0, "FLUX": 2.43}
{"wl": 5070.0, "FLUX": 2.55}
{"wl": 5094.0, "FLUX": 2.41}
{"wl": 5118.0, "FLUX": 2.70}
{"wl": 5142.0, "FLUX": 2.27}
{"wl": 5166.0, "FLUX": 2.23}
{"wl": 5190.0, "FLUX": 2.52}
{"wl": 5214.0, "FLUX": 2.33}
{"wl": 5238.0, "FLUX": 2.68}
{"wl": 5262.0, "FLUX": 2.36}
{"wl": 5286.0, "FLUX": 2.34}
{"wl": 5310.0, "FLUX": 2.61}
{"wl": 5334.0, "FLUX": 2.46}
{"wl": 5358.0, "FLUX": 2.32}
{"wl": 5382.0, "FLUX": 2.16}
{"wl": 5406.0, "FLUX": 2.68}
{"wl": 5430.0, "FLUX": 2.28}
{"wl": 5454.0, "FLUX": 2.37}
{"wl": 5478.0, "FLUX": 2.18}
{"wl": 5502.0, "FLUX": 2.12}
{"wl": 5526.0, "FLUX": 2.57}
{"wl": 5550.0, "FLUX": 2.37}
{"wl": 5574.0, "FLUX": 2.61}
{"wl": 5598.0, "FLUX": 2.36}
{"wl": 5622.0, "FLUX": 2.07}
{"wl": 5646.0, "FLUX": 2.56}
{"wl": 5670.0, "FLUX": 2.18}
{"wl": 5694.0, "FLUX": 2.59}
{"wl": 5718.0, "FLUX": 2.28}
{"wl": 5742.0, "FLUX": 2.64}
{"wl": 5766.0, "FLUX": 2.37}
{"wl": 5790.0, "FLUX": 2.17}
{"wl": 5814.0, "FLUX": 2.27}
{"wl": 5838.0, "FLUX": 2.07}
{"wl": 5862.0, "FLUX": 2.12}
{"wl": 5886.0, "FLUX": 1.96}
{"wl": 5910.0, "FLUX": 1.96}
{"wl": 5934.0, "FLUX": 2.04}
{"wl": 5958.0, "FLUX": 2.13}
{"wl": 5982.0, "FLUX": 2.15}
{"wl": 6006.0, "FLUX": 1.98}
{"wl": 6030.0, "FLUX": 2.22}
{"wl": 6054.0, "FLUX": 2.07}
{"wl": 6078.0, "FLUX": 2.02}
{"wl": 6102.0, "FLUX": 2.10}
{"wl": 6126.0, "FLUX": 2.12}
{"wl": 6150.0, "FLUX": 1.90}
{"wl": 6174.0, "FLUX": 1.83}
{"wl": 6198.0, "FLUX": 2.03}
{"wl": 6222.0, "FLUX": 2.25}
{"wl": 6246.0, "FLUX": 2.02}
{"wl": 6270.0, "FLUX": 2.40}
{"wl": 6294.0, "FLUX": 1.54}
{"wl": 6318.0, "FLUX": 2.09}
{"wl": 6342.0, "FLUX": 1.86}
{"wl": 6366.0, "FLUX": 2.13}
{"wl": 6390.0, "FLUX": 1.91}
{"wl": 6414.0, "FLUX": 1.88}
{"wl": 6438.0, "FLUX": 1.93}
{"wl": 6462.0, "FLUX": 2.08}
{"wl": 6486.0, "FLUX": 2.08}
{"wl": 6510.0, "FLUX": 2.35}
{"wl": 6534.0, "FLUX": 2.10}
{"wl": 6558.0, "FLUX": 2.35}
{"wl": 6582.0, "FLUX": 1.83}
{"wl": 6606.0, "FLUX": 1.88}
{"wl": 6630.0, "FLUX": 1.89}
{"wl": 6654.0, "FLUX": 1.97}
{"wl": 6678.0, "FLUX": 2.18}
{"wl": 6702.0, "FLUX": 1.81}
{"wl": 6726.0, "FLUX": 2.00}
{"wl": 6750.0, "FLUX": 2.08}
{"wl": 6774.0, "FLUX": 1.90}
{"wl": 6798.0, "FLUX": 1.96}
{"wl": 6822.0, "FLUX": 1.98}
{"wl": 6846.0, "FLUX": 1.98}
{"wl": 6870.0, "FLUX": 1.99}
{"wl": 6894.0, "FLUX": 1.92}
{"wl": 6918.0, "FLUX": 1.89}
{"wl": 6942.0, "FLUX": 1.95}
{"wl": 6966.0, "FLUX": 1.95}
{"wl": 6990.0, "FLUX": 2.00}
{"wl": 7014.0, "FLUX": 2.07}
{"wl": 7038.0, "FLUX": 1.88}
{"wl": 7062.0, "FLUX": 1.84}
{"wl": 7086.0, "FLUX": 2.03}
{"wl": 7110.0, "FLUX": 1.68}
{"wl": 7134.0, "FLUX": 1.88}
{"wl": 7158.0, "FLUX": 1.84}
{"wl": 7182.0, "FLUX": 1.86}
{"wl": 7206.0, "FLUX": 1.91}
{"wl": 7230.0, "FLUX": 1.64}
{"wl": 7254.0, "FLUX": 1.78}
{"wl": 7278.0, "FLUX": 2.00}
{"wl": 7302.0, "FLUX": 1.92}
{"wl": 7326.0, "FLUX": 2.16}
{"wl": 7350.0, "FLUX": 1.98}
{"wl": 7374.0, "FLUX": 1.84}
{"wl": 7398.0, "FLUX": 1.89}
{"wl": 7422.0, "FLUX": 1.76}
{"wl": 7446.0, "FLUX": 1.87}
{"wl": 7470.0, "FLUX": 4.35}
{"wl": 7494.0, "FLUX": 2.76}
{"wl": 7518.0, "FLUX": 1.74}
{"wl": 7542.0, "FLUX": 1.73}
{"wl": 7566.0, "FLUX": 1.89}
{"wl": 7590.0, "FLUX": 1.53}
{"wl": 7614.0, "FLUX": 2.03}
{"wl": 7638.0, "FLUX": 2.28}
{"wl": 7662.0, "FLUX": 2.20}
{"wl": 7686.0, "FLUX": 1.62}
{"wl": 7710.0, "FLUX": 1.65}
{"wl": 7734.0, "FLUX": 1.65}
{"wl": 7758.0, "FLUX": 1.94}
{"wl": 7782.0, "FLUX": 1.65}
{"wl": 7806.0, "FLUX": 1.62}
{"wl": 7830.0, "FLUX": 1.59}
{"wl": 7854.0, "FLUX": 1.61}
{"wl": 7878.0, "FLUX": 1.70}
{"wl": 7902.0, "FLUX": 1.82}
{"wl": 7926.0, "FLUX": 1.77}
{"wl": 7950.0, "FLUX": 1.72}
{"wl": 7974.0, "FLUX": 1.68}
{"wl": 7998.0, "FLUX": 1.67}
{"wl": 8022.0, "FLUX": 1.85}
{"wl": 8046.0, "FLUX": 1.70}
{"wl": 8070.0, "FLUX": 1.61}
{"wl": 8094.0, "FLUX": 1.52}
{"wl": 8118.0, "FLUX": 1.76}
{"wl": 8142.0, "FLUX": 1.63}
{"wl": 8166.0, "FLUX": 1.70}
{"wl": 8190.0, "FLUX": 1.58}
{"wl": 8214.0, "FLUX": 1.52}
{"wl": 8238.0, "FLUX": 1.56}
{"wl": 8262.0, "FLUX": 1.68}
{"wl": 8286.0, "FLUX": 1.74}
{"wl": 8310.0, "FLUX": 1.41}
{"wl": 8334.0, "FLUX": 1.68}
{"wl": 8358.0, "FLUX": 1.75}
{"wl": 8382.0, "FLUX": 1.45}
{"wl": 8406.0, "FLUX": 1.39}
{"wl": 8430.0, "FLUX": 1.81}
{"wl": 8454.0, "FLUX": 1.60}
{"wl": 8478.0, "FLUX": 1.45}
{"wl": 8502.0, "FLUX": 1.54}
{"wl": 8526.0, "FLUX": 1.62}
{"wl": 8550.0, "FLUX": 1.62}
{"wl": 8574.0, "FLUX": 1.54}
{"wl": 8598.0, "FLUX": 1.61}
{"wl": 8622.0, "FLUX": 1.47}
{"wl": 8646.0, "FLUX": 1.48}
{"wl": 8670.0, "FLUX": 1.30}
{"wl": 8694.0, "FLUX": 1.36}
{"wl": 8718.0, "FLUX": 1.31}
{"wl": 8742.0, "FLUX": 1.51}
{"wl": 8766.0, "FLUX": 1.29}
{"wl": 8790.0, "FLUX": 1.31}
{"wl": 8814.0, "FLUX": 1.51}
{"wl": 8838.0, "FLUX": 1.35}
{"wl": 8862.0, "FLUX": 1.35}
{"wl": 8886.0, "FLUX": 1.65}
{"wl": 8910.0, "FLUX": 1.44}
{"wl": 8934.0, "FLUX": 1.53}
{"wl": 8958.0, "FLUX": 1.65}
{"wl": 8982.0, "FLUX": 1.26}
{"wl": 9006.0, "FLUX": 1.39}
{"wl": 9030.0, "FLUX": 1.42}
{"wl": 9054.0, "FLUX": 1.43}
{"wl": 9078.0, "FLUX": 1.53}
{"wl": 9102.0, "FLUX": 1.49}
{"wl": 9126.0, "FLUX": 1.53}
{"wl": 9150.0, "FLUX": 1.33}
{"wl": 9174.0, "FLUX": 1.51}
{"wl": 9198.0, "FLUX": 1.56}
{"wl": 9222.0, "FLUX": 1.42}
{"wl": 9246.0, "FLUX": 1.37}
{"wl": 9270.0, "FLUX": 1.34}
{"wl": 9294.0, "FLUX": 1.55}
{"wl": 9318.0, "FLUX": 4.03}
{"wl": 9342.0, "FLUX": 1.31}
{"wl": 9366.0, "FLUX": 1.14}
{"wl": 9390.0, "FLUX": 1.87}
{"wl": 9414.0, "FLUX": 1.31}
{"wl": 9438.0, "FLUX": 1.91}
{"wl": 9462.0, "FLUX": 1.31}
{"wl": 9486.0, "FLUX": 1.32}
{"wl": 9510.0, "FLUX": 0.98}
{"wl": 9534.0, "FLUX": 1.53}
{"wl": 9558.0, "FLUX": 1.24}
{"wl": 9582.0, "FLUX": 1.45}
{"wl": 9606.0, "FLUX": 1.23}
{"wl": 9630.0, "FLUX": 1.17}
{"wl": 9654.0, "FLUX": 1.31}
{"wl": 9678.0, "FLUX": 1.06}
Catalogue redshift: 0.14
